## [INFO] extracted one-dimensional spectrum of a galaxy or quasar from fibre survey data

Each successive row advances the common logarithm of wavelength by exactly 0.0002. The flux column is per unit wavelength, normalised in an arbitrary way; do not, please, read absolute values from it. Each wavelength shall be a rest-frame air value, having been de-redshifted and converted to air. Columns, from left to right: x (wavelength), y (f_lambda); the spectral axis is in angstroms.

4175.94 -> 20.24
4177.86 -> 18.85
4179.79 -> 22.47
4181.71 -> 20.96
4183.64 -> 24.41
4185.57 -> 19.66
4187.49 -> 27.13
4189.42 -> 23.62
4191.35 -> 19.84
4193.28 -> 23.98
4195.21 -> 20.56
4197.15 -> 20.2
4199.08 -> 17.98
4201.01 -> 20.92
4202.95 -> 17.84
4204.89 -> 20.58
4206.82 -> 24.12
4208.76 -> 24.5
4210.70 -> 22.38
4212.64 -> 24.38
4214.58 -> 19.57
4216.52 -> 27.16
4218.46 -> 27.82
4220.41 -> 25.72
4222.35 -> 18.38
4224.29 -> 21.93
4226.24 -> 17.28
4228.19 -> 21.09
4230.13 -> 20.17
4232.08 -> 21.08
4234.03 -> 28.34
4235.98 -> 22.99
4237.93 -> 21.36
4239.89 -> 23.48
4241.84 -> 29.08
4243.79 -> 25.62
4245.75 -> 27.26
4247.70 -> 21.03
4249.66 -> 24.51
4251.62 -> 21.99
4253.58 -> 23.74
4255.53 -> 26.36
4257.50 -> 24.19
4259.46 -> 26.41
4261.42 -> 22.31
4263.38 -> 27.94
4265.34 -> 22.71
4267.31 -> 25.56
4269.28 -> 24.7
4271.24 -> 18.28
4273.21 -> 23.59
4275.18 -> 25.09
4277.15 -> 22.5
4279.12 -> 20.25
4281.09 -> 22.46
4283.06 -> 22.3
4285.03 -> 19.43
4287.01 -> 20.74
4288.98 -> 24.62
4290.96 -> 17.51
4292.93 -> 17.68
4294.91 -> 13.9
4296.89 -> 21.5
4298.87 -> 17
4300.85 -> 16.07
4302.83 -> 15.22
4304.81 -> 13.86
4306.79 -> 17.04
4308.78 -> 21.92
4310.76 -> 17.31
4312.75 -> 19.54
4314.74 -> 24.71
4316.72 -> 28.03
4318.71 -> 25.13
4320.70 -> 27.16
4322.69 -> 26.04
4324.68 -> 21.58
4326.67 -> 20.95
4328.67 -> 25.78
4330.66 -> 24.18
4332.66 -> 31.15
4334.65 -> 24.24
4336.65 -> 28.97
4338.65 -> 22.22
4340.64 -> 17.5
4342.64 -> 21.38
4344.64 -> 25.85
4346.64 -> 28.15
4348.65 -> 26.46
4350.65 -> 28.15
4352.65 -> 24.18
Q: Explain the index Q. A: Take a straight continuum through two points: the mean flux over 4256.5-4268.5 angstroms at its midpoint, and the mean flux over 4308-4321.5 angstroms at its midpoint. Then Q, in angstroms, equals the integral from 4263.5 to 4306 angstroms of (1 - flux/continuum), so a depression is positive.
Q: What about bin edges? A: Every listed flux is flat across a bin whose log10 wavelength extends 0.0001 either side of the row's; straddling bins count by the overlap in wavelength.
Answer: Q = 6.8 angstroms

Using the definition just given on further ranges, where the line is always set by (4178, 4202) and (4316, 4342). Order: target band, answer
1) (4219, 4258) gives -0.9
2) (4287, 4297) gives 2.1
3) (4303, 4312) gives 2.6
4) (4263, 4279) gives 0.0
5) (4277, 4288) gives 1.2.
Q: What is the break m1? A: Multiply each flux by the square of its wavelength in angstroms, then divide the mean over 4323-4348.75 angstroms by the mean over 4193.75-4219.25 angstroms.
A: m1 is 1.17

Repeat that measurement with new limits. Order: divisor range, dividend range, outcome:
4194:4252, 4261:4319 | 0.95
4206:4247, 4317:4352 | 1.12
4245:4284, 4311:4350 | 1.07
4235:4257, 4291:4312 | 0.73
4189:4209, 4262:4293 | 1.10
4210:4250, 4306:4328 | 1.02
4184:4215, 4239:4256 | 1.16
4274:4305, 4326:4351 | 1.31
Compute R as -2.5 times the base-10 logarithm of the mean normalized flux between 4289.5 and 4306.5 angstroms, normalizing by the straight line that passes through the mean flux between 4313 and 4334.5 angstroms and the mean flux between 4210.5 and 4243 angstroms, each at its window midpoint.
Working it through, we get 0.414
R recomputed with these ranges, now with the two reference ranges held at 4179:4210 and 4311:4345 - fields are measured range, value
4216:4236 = -0.02 mag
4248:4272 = -0.05 mag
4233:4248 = -0.11 mag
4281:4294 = 0.15 mag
